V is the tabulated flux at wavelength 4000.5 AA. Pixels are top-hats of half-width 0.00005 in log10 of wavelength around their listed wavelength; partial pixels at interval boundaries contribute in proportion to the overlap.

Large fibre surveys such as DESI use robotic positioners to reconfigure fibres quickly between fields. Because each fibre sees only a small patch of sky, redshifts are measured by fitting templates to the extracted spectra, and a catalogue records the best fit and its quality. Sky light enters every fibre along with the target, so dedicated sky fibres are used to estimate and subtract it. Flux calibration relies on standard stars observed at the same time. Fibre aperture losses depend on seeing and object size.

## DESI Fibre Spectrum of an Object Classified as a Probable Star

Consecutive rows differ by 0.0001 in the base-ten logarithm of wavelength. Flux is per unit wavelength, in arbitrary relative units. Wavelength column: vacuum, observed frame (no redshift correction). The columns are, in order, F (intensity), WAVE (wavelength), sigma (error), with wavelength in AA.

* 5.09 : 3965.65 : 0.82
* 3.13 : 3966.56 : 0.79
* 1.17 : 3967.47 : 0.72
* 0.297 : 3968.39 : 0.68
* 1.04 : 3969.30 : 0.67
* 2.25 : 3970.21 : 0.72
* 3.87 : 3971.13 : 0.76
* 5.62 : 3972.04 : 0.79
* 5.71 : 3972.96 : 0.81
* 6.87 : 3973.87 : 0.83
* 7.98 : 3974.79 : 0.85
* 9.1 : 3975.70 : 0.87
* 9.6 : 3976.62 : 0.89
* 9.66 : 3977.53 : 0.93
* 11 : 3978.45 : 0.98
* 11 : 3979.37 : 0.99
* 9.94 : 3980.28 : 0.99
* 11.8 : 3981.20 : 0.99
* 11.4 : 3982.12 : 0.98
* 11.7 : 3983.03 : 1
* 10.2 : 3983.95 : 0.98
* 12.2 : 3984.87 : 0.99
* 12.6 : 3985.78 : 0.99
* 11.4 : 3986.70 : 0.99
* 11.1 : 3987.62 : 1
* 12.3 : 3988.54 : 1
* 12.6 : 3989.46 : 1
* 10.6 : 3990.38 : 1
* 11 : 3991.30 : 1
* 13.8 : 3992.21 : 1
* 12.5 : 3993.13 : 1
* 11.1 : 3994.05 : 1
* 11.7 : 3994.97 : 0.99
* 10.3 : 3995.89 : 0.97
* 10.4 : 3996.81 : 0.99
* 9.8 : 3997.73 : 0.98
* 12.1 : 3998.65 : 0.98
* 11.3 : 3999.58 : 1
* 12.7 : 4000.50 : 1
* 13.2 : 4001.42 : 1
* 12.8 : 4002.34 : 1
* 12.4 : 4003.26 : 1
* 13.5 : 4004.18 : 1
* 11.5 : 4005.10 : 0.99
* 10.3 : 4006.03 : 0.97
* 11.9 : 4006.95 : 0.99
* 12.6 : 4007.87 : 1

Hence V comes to 12.7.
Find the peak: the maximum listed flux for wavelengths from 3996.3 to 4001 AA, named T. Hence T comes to 12.7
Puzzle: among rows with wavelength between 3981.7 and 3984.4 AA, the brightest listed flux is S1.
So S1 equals 11.7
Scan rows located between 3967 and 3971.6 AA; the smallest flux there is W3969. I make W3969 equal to 0.297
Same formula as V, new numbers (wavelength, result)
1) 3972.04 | 5.62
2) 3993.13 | 12.5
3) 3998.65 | 12.1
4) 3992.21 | 13.8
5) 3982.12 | 11.4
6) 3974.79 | 7.98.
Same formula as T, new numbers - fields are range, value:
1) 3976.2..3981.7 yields 11.8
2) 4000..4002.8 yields 13.2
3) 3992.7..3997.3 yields 12.5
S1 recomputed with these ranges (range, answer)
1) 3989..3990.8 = 12.6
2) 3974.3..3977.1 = 9.6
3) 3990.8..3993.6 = 13.8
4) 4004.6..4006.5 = 11.5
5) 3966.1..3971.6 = 3.87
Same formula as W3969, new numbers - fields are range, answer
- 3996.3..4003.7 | 9.8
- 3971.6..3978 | 5.62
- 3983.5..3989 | 10.2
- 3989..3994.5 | 10.6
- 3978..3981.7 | 9.94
